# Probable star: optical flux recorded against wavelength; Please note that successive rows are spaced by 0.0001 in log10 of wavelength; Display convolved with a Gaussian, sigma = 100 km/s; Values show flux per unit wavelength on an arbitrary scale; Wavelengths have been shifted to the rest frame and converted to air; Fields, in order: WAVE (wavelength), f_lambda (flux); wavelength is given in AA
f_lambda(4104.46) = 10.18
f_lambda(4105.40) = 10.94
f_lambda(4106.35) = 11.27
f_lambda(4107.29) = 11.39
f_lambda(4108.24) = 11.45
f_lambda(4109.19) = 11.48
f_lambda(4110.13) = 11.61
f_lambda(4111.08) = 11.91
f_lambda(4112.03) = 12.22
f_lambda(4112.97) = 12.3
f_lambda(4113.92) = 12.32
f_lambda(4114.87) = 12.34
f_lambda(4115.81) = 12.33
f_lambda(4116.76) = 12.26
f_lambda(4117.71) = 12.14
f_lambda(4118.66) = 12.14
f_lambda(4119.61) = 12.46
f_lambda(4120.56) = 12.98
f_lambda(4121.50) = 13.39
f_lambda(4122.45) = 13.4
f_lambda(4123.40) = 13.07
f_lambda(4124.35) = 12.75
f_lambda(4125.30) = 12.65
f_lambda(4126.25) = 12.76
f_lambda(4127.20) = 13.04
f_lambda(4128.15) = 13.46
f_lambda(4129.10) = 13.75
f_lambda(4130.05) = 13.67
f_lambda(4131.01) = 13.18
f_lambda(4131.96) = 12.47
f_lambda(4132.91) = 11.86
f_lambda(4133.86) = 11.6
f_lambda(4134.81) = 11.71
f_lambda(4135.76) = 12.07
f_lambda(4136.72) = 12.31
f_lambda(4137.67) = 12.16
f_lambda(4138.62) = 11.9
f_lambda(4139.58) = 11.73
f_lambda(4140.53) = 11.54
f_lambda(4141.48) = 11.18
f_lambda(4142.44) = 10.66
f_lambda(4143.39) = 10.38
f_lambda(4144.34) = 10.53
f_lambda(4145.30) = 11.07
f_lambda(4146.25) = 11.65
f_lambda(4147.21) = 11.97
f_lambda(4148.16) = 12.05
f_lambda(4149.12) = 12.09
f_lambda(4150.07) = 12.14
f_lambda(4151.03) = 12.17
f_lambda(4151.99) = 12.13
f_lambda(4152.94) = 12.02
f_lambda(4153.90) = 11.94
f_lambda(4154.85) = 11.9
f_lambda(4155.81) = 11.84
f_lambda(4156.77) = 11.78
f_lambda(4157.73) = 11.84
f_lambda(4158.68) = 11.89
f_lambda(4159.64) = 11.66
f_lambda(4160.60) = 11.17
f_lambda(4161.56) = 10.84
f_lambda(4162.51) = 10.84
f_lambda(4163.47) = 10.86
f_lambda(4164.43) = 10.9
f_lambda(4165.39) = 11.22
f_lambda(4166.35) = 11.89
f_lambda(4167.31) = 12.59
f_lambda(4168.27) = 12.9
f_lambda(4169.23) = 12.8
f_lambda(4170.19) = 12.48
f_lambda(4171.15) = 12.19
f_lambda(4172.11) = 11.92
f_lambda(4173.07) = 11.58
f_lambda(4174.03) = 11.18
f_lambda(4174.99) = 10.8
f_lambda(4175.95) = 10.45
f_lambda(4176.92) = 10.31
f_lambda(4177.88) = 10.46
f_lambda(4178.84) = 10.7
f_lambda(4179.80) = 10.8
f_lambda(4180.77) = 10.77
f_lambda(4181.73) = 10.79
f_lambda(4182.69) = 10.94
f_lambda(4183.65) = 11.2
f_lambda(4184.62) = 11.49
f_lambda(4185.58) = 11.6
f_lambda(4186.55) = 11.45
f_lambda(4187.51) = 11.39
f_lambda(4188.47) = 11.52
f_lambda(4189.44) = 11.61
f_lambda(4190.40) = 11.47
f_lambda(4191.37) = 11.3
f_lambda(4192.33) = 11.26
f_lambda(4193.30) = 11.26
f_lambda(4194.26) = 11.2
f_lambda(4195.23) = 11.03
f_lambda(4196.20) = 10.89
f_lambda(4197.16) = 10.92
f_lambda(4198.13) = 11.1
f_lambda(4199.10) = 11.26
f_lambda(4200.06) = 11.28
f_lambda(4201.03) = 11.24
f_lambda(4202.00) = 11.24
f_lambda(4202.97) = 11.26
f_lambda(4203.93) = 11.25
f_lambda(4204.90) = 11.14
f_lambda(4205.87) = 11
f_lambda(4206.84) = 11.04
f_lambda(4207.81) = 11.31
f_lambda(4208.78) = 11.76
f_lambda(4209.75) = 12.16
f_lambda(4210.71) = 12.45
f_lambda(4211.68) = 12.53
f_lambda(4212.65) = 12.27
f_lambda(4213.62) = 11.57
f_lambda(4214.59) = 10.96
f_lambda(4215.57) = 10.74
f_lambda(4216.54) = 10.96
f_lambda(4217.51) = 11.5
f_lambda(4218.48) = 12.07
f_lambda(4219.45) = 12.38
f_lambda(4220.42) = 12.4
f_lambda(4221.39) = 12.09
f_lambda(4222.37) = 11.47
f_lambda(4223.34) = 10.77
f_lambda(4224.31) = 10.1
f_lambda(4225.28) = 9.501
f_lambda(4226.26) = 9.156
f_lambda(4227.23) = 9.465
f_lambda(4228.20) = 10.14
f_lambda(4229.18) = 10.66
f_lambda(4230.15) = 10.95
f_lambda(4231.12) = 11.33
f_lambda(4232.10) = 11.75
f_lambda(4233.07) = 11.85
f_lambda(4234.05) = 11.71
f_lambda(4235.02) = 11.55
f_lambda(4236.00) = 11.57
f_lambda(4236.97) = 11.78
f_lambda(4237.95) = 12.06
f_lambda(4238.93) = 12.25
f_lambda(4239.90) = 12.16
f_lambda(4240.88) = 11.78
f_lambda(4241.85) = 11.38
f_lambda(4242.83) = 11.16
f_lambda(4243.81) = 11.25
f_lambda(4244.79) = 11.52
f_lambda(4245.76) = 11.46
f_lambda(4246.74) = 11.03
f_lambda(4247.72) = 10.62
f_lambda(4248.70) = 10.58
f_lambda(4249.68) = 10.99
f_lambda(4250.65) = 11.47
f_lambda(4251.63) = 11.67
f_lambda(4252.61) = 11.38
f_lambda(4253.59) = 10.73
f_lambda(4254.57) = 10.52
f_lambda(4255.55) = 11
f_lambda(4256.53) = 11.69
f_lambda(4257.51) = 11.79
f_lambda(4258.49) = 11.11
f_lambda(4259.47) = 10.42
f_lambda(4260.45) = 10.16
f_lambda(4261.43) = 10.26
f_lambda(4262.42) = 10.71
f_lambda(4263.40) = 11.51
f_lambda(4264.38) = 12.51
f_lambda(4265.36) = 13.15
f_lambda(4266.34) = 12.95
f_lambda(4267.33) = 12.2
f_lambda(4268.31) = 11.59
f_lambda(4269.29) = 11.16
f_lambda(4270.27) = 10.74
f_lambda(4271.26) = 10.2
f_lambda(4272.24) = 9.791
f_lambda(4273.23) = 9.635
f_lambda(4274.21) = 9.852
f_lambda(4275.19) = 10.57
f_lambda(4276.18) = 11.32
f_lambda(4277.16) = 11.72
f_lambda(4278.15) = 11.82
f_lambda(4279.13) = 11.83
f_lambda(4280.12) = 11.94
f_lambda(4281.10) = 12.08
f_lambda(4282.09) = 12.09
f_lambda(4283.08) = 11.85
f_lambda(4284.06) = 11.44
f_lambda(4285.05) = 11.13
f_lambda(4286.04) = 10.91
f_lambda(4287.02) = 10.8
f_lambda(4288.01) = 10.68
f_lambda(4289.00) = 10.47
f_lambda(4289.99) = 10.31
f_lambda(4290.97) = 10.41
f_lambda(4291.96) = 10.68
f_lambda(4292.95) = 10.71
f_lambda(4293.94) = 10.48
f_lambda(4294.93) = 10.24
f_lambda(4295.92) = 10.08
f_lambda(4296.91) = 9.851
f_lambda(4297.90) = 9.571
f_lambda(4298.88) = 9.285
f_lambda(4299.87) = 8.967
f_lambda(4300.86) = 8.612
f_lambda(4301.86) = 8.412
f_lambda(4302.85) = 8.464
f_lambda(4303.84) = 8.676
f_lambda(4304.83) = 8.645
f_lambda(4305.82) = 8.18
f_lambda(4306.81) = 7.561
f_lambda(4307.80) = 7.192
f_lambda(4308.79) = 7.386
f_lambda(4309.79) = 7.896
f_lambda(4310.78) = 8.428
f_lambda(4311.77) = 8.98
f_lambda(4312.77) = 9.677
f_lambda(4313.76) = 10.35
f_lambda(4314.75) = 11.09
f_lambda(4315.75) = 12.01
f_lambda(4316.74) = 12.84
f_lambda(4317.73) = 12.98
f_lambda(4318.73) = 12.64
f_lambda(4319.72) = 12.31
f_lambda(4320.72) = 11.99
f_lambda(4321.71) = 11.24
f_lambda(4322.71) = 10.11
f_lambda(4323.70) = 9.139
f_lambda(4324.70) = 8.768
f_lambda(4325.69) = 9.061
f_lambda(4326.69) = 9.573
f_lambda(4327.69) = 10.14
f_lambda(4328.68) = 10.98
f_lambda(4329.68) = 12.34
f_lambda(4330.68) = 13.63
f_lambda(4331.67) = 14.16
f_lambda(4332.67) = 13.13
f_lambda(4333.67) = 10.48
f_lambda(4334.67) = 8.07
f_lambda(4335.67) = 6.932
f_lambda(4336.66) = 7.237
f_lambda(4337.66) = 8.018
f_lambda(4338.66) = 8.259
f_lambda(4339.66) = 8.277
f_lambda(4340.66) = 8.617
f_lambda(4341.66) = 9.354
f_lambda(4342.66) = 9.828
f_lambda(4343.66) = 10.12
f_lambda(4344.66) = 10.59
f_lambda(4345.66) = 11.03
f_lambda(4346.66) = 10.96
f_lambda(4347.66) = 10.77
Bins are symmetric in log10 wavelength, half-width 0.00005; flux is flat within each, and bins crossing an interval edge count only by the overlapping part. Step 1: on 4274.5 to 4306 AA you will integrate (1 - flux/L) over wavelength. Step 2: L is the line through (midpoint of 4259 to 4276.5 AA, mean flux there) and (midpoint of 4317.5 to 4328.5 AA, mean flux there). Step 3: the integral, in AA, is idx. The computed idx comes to 1.43 AA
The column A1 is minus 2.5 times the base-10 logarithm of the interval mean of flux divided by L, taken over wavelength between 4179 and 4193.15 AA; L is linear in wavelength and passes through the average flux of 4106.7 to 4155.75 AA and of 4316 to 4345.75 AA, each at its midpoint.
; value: 0.040 mag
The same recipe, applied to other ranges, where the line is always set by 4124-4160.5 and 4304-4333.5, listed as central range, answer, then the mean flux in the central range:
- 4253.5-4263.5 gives 0.008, 10.9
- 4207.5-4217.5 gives -0.027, 11.7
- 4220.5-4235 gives 0.038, 10.9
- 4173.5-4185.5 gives 0.080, 10.9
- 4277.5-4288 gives -0.078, 11.5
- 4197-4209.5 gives 0.022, 11.2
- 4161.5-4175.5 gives 0.008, 11.7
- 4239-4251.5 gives -0.024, 11.3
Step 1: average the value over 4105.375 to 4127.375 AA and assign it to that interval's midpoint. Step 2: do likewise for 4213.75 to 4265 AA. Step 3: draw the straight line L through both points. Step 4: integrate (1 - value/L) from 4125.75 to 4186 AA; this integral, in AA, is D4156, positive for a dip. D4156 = 1.2 AA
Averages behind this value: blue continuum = 12.3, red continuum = 11.2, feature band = 11.7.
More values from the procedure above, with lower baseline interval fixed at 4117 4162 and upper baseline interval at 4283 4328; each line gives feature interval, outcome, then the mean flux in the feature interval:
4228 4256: -1.4 AA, 11.3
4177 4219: 0.2 AA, 11.3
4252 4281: -2.0 AA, 11.2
